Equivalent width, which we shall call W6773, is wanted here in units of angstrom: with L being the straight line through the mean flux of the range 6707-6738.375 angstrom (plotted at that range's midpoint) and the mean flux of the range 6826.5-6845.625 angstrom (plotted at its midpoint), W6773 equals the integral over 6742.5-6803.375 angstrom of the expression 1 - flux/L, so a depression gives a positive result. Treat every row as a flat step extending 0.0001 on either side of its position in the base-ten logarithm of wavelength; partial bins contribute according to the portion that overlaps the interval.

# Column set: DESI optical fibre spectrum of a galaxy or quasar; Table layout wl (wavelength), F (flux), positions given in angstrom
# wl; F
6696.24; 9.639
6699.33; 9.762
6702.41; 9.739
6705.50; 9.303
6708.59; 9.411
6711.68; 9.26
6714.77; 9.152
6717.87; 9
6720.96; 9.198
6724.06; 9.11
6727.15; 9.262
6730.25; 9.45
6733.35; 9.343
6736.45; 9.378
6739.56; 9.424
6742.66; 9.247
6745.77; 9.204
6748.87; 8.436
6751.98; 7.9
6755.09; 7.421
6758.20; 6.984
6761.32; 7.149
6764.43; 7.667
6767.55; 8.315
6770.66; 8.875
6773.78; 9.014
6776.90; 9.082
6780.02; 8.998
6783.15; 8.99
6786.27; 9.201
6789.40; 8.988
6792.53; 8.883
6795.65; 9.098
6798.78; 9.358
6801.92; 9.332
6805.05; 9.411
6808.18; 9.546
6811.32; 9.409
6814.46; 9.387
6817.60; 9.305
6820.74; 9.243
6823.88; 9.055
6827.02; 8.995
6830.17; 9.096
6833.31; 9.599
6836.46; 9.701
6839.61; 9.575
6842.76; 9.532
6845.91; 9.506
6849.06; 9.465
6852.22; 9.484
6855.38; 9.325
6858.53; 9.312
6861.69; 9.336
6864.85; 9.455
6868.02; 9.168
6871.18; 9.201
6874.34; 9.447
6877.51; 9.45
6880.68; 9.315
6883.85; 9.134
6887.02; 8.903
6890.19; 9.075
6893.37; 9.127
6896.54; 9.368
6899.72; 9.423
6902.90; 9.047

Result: 4.88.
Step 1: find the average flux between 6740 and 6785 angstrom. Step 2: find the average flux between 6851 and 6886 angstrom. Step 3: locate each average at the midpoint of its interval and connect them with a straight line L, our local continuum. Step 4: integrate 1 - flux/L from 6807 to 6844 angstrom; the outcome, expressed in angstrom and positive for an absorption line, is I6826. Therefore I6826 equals -1.7 angstrom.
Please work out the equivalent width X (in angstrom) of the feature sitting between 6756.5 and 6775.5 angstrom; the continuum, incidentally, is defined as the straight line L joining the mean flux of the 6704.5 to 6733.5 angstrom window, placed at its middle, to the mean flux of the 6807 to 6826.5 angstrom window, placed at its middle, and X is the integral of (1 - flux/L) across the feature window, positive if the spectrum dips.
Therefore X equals 2.6 angstrom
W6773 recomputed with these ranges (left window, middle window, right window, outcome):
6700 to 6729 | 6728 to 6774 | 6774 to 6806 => 3.5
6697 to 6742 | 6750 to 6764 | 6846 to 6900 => 2.9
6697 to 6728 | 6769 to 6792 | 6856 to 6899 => 0.7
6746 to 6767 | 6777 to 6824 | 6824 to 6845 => -3.0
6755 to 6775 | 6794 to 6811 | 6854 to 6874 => -1.8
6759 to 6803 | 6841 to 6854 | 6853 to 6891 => -0.5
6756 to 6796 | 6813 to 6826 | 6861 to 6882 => -0.5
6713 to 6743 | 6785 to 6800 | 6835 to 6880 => 0.4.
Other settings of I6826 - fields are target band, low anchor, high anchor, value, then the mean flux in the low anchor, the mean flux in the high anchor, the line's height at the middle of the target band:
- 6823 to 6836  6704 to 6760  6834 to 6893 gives 0.0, 8.91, 9.35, 9.24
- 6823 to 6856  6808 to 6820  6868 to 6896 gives -0.3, 9.38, 9.21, 9.32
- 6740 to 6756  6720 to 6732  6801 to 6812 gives 1.3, 9.26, 9.43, 9.31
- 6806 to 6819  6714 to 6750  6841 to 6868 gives -0.1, 9.19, 9.41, 9.34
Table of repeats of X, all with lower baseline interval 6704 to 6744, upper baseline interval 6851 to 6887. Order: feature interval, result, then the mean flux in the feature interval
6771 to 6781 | 0.29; 9.01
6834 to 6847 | -0.39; 9.58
